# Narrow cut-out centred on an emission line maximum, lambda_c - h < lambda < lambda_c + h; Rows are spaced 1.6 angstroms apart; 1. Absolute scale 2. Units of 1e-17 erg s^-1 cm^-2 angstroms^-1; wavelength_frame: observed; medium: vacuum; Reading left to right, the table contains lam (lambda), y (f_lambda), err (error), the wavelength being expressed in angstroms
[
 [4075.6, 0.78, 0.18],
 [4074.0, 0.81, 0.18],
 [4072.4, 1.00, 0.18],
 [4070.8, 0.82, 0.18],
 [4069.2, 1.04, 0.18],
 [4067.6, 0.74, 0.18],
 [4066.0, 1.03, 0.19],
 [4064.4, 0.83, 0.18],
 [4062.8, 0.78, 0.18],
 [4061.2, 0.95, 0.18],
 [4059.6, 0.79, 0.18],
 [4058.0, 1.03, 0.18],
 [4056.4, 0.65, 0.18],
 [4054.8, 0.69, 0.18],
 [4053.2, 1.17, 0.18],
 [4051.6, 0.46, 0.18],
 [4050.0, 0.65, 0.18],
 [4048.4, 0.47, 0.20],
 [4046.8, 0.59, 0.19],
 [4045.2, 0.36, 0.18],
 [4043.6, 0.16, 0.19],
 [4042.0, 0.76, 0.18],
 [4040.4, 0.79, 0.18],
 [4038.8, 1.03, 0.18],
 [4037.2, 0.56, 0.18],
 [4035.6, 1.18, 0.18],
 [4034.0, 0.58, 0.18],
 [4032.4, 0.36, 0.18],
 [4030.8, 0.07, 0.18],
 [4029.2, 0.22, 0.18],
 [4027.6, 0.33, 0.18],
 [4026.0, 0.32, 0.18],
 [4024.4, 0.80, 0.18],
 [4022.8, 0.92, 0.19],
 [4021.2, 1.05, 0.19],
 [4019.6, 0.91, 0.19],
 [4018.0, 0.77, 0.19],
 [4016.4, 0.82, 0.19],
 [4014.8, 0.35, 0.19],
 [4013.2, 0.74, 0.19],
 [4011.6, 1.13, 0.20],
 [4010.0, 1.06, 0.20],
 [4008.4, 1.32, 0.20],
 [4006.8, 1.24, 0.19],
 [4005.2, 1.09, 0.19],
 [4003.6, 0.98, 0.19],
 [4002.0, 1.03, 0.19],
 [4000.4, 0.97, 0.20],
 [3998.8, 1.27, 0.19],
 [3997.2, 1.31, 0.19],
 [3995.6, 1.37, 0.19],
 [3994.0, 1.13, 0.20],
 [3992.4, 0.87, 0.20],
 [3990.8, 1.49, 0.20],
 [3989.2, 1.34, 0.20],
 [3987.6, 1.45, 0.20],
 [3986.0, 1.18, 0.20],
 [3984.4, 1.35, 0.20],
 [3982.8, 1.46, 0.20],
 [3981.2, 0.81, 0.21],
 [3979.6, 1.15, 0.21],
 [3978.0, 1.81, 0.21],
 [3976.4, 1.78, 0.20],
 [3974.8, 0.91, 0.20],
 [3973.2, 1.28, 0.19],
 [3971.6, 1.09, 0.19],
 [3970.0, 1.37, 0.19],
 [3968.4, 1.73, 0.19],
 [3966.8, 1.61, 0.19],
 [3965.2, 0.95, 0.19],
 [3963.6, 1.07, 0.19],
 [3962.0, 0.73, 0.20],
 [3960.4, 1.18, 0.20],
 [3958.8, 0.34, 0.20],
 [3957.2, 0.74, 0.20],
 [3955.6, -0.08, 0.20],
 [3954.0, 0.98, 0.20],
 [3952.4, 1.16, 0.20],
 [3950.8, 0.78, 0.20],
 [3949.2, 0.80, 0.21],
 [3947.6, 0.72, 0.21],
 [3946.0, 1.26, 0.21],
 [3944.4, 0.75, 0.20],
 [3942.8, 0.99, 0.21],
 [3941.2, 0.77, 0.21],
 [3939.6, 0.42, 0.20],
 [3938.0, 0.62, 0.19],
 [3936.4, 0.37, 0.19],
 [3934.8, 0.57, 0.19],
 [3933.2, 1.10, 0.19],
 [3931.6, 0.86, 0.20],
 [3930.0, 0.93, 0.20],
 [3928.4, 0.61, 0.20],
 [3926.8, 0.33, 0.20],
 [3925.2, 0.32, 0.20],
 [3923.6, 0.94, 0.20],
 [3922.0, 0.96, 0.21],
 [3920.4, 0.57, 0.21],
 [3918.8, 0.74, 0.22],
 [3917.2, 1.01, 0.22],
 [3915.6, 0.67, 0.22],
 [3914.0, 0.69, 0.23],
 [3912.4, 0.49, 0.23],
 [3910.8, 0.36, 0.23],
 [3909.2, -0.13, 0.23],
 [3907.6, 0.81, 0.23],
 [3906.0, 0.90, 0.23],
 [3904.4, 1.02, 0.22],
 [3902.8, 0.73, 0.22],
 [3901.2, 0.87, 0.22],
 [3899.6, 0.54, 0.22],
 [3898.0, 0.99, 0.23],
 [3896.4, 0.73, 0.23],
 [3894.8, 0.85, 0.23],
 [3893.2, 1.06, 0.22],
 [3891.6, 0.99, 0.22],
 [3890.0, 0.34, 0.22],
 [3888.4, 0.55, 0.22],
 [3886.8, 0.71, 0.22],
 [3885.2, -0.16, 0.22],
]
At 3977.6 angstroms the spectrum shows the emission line Lyman alpha 1216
